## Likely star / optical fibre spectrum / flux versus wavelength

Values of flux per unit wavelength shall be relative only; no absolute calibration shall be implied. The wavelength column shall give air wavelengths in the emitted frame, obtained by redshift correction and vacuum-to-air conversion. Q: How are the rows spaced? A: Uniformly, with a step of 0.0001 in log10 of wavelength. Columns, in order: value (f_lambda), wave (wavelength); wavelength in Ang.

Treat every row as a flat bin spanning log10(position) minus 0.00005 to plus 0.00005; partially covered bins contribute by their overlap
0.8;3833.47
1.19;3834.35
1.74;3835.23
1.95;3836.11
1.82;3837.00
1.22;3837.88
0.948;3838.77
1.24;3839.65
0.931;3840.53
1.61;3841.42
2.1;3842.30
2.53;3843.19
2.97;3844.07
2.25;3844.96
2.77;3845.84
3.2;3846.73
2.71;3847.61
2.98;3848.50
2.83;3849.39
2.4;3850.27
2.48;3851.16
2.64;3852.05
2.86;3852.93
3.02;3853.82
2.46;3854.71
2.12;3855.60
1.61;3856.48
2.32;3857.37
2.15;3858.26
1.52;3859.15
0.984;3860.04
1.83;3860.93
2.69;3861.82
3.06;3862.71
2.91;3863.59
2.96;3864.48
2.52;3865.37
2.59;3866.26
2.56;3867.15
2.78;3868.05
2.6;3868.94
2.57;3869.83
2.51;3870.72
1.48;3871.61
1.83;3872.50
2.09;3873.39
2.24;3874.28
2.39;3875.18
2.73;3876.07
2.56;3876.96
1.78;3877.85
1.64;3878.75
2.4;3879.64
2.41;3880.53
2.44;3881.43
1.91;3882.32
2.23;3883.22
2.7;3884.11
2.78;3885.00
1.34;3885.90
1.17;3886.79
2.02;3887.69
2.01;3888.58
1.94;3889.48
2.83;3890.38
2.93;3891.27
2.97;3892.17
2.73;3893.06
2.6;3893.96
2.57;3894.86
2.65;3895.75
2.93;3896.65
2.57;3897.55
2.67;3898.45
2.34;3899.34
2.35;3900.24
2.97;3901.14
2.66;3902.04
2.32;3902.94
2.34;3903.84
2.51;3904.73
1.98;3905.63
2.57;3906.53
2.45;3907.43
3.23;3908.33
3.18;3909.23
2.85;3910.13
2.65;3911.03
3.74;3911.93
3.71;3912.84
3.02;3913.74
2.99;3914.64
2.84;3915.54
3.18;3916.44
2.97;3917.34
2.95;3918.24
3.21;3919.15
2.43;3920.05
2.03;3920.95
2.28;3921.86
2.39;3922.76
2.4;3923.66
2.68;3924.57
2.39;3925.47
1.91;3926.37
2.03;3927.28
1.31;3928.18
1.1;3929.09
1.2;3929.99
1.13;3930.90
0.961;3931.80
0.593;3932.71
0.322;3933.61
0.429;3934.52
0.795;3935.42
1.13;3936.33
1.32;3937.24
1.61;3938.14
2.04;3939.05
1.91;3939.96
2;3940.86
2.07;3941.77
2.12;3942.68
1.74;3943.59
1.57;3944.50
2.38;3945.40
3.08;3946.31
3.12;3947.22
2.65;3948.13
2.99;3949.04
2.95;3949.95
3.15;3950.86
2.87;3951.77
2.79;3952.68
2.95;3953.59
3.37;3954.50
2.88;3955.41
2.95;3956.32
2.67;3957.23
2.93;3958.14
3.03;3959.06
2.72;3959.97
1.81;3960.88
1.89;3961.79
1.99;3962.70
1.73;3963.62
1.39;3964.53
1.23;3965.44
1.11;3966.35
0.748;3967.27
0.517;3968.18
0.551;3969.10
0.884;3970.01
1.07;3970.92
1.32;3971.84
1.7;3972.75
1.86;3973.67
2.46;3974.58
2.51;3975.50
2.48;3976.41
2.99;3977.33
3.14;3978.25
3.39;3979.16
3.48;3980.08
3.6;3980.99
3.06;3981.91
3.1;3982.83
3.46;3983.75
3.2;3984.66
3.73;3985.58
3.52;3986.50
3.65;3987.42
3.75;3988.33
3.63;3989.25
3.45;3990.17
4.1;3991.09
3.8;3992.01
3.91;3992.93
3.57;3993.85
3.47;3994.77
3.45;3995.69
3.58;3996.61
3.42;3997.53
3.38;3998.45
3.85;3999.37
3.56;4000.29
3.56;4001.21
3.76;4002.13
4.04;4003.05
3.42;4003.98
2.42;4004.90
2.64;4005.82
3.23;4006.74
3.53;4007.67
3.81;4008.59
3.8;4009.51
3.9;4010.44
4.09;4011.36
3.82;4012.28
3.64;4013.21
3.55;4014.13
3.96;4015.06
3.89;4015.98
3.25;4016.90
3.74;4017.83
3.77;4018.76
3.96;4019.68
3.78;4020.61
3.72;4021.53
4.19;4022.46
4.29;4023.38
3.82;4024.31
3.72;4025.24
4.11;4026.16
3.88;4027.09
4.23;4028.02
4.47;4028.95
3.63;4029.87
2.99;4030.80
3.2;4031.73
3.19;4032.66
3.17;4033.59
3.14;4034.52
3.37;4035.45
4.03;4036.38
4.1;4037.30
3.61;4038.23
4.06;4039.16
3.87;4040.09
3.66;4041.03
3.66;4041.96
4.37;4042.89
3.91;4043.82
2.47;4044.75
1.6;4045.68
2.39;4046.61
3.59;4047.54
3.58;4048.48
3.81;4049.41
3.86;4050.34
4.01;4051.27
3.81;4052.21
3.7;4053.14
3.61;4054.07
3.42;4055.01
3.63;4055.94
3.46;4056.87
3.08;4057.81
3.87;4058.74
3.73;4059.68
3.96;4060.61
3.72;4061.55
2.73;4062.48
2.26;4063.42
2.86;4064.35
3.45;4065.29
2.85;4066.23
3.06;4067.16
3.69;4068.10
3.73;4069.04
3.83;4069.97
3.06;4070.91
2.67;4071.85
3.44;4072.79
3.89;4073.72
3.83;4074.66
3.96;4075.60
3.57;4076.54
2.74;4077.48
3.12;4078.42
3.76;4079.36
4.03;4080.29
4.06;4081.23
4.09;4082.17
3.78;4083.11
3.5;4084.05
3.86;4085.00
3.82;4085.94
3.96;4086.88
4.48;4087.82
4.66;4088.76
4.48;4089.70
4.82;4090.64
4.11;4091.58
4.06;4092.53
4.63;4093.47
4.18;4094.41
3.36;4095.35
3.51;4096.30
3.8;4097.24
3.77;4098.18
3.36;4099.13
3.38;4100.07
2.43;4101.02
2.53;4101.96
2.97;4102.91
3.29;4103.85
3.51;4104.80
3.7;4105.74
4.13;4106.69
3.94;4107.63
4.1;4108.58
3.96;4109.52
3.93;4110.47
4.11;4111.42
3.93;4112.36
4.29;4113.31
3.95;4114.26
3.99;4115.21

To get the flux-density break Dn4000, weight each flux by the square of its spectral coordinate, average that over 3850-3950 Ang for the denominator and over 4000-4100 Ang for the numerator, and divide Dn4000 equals 1.71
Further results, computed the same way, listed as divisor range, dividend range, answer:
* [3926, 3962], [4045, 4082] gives 1.76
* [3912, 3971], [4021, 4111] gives 1.85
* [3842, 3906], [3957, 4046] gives 1.41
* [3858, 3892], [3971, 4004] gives 1.52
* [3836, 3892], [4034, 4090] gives 1.75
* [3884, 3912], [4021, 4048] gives 1.52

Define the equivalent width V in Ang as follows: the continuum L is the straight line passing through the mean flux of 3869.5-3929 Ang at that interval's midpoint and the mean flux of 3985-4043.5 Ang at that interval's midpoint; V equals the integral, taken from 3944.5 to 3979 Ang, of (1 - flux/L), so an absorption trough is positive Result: 9.6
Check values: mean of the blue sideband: 2.47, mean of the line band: 2.24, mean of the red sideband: 3.68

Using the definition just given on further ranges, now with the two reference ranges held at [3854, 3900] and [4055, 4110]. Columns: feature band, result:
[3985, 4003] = -3.40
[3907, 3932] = 0.97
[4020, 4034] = -2.10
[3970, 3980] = 2.31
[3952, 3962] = 0.29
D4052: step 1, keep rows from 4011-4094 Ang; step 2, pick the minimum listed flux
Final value 1.6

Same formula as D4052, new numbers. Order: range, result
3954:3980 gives 0.517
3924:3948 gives 0.322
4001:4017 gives 2.42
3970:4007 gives 0.884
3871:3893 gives 1.17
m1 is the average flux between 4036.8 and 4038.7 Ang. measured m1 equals 3.88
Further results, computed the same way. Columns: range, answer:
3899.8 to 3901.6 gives 2.66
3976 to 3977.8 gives 2.73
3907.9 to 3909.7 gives 3.2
